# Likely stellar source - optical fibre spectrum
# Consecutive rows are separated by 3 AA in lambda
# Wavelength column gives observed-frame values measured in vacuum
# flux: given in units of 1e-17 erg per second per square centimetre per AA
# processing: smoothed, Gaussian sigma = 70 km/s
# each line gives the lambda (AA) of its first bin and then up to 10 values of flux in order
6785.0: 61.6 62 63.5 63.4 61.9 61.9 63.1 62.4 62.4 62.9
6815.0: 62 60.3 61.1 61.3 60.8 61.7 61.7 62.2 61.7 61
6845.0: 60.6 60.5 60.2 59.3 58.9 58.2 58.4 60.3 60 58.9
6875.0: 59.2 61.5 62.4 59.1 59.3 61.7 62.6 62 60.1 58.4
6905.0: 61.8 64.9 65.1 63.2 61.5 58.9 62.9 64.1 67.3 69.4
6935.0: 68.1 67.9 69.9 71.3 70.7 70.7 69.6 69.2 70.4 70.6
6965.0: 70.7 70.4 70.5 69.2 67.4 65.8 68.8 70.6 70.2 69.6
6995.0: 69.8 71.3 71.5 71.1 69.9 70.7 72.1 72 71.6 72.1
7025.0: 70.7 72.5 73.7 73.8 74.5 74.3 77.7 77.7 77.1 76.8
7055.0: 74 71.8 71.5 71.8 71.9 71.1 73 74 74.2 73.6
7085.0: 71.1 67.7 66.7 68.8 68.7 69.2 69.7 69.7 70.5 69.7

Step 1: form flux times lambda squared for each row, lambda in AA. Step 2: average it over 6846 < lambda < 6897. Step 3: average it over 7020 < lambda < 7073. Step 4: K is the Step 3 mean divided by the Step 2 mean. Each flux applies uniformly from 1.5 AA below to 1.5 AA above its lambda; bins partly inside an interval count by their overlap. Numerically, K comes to 1.3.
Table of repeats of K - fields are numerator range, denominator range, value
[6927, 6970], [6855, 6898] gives 1.18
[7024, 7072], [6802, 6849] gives 1.28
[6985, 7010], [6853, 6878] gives 1.24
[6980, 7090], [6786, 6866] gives 1.25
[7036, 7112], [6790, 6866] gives 1.27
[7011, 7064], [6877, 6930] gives 1.23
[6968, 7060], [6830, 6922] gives 1.23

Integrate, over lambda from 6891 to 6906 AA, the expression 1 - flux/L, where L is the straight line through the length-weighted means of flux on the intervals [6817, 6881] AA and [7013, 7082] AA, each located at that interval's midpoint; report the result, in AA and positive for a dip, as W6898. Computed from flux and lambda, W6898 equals 0.6 AA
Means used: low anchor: 60.4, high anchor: 73.5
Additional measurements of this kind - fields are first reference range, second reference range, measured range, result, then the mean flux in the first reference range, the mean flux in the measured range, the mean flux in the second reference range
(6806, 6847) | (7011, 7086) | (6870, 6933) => 3.4 AA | 61.5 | 62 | 73.4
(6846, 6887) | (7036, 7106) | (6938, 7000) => -3.5 AA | 59.8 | 69.8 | 72.4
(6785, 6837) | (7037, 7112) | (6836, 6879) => 2.6 AA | 62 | 60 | 72.2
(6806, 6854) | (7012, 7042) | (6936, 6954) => -0.5 AA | 61.3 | 70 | 72.8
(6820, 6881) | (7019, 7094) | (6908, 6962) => -1.3 AA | 60.4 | 67.1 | 72.9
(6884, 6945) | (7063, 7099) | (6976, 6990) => -0.4 AA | 63.8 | 68.5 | 71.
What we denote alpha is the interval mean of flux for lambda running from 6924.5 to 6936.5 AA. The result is 67.2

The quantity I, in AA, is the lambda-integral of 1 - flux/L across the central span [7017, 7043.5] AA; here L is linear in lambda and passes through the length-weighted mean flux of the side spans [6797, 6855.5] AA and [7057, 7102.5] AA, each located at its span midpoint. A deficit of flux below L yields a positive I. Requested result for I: -1.6 AA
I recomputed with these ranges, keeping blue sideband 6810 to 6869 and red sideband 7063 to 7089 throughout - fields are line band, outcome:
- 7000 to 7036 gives -1.3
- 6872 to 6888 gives 0.6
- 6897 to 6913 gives 0.4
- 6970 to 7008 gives -1.0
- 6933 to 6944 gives -0.6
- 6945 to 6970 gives -1.5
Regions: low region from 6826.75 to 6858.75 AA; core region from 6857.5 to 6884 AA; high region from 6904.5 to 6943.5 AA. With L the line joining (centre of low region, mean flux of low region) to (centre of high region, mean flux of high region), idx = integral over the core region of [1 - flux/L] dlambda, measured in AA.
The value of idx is 1.1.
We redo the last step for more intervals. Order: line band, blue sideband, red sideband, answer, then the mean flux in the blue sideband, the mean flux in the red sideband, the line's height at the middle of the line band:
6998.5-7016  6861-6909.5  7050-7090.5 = -0.7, 60.6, 72.4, 68.4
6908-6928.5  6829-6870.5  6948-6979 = 0.9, 60.3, 69.8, 66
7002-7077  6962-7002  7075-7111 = -3.3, 69.7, 70.3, 70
